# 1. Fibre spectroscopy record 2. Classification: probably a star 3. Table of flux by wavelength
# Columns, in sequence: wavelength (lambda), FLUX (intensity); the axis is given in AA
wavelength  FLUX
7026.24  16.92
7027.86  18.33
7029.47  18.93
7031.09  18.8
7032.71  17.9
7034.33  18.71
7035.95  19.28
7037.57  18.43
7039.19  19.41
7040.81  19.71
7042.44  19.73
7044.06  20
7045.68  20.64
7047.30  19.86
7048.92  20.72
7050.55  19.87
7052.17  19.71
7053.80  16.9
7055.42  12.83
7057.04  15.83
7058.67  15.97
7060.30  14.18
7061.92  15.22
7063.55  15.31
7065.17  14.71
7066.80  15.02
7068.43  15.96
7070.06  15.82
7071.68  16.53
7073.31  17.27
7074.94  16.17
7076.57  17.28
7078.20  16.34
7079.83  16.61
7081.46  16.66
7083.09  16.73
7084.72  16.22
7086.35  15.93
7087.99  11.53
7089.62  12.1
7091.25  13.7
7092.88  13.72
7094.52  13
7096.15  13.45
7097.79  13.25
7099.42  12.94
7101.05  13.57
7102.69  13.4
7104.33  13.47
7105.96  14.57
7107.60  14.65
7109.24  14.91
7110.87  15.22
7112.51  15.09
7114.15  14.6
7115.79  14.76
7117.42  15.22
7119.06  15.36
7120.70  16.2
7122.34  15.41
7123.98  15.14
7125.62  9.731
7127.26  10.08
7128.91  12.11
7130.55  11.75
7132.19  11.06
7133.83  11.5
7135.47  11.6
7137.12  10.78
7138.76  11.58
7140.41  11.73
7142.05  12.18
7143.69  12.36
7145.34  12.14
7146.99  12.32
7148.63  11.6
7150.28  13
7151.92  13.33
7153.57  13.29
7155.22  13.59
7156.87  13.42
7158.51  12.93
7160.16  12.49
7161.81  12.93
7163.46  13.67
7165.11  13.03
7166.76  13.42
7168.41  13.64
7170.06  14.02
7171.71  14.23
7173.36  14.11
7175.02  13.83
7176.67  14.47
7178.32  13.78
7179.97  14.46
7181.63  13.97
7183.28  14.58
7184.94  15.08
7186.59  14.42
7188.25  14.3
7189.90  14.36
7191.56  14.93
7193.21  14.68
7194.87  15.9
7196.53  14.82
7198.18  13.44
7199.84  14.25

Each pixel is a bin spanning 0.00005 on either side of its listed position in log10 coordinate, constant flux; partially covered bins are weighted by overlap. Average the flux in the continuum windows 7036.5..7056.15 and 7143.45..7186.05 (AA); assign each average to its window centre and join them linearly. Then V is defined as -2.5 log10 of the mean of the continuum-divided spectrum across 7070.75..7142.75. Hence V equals 0.16 mag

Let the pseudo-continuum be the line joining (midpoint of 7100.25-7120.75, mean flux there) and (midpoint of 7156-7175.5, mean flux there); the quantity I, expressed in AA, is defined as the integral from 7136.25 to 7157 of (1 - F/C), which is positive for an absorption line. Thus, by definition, 2.2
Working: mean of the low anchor 14.6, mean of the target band 12.4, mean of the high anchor 13.5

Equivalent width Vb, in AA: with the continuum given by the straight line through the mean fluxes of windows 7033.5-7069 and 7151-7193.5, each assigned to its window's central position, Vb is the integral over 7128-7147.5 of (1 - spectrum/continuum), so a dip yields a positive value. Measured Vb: 4.2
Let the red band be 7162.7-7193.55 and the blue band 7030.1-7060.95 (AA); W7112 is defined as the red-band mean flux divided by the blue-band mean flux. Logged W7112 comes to 0.8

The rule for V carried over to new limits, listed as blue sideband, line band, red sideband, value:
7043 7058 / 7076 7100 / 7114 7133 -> 0.092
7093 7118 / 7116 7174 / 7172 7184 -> 0.100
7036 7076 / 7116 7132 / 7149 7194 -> 0.144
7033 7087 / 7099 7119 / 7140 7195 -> 0.083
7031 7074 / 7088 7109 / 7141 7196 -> 0.188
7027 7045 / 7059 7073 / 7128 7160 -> 0.113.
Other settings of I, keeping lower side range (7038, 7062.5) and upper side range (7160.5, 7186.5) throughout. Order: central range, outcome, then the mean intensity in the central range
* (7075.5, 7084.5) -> 0.2 AA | 16.7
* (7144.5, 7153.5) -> 1.3 AA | 12.5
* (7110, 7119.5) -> 0.5 AA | 15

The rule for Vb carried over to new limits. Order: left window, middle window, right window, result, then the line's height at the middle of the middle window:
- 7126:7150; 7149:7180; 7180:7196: -0.64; 13.2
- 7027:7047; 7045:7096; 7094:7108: 0.72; 16.2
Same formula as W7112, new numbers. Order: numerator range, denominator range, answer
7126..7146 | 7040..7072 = 0.67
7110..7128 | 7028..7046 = 0.75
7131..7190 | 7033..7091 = 0.78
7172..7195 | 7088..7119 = 1.03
